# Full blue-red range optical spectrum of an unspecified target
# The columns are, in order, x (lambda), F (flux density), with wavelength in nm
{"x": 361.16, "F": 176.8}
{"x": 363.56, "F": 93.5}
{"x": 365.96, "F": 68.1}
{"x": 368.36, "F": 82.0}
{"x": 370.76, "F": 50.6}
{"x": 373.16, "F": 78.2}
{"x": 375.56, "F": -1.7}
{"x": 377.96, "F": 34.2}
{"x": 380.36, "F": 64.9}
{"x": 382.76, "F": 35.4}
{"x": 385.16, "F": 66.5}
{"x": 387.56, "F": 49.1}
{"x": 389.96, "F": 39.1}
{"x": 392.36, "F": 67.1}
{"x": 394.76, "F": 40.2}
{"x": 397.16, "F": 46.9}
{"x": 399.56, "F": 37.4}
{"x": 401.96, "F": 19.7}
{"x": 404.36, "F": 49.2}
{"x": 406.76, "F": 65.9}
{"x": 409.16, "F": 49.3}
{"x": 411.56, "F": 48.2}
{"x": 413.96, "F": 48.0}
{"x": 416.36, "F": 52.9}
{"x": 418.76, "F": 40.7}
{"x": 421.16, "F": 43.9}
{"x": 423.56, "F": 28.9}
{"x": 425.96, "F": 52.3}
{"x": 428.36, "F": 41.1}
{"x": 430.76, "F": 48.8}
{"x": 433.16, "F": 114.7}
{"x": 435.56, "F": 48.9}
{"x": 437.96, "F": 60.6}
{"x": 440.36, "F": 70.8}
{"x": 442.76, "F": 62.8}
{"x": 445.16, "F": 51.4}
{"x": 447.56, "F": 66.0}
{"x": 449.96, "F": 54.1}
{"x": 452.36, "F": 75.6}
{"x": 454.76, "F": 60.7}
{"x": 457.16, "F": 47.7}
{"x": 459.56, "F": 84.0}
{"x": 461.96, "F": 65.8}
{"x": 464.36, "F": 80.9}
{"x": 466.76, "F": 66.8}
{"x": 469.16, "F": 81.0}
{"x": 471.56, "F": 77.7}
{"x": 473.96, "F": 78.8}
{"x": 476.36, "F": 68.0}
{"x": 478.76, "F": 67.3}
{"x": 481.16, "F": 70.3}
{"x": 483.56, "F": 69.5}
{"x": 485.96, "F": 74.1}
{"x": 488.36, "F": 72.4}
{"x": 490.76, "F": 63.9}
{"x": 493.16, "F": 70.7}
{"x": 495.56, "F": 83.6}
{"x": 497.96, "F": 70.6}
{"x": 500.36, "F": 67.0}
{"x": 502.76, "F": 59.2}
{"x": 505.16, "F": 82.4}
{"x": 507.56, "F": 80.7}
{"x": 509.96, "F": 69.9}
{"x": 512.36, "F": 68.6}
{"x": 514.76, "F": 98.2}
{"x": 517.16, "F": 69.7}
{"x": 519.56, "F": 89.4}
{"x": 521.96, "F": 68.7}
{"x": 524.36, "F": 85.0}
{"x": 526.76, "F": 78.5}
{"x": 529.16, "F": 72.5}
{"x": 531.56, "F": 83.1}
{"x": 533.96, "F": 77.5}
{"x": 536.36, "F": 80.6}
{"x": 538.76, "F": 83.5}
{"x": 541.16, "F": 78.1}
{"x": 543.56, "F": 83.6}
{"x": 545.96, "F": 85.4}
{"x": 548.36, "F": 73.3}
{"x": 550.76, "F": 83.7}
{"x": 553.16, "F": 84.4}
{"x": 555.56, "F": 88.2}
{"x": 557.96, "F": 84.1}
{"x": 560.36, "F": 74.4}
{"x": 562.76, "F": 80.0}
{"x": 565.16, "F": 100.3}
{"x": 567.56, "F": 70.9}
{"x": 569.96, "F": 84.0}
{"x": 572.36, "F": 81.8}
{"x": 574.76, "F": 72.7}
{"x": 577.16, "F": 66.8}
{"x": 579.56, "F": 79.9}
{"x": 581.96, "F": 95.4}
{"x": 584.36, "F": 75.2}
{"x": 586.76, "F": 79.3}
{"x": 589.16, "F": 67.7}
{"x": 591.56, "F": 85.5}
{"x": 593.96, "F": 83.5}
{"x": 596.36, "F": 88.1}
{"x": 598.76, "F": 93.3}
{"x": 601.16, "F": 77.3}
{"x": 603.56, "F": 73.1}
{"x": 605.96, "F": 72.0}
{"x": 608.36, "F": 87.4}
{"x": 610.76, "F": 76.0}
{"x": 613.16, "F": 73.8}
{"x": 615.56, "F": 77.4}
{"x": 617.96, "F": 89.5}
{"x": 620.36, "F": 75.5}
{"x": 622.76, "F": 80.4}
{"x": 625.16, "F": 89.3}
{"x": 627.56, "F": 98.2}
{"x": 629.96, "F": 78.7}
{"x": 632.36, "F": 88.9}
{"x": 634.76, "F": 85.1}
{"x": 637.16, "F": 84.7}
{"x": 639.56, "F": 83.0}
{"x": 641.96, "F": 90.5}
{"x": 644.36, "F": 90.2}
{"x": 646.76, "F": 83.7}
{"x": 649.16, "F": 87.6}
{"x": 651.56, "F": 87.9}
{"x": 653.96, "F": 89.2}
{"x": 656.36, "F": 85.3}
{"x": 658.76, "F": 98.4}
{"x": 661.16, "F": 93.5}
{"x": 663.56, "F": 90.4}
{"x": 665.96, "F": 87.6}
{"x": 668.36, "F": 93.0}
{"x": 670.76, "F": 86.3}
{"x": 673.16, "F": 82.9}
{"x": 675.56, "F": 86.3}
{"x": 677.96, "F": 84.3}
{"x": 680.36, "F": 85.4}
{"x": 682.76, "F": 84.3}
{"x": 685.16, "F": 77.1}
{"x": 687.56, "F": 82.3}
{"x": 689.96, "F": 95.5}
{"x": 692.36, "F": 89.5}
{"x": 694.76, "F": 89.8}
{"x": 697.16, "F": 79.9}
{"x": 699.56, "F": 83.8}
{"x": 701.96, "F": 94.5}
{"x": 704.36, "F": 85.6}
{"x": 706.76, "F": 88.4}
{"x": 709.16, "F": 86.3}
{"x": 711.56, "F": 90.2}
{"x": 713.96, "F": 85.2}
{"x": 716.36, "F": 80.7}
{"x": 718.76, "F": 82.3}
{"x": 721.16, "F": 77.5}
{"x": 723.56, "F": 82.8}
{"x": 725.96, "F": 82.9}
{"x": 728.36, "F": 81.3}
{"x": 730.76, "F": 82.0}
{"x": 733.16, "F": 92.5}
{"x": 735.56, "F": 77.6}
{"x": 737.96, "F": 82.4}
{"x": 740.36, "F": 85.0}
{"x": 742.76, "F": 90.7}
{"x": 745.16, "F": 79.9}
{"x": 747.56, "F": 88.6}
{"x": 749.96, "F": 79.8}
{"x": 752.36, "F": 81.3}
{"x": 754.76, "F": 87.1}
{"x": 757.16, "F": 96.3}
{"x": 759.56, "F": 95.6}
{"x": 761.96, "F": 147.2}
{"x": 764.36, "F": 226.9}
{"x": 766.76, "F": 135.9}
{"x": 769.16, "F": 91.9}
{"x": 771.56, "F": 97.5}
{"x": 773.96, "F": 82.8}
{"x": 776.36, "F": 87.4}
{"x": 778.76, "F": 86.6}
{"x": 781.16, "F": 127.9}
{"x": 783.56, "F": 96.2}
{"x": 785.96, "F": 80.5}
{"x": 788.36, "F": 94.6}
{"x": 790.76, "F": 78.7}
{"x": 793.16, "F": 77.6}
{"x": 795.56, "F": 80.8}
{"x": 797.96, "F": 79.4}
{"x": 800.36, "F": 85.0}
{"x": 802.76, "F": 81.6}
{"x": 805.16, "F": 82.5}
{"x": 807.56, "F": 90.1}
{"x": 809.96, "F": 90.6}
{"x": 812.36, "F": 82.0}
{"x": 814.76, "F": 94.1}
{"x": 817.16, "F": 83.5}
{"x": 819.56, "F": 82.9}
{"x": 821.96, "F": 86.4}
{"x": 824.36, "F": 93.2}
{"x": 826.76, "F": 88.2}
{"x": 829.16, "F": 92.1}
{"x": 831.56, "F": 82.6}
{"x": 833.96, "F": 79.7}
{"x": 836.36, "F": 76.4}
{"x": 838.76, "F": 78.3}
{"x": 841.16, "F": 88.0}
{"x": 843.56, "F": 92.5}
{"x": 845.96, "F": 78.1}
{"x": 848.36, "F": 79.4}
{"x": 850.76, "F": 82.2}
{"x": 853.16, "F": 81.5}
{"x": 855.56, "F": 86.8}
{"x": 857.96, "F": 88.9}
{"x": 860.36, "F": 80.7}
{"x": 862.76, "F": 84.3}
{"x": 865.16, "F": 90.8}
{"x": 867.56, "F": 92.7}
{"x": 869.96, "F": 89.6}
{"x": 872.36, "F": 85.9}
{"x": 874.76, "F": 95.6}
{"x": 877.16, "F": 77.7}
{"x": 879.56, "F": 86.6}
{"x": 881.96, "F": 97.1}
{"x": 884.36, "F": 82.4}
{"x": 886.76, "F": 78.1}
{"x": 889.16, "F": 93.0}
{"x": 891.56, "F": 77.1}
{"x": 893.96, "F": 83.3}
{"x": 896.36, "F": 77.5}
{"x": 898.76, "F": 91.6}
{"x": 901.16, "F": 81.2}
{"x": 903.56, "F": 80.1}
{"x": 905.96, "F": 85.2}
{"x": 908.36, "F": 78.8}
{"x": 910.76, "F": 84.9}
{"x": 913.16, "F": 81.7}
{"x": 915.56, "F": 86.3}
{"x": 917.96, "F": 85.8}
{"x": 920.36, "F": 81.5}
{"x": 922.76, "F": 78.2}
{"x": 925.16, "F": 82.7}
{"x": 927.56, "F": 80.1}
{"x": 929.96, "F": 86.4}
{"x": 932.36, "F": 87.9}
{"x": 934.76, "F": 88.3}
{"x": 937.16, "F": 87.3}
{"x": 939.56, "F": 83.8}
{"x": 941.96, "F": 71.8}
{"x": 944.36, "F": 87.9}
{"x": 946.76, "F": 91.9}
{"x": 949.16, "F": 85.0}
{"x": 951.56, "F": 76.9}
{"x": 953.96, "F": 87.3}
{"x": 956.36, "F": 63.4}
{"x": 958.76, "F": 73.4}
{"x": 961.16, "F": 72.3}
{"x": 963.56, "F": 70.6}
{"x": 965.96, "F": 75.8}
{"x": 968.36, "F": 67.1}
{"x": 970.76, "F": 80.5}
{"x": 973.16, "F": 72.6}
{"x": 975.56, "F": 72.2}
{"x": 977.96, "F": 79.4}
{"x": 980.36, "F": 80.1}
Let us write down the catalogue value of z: 0.163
